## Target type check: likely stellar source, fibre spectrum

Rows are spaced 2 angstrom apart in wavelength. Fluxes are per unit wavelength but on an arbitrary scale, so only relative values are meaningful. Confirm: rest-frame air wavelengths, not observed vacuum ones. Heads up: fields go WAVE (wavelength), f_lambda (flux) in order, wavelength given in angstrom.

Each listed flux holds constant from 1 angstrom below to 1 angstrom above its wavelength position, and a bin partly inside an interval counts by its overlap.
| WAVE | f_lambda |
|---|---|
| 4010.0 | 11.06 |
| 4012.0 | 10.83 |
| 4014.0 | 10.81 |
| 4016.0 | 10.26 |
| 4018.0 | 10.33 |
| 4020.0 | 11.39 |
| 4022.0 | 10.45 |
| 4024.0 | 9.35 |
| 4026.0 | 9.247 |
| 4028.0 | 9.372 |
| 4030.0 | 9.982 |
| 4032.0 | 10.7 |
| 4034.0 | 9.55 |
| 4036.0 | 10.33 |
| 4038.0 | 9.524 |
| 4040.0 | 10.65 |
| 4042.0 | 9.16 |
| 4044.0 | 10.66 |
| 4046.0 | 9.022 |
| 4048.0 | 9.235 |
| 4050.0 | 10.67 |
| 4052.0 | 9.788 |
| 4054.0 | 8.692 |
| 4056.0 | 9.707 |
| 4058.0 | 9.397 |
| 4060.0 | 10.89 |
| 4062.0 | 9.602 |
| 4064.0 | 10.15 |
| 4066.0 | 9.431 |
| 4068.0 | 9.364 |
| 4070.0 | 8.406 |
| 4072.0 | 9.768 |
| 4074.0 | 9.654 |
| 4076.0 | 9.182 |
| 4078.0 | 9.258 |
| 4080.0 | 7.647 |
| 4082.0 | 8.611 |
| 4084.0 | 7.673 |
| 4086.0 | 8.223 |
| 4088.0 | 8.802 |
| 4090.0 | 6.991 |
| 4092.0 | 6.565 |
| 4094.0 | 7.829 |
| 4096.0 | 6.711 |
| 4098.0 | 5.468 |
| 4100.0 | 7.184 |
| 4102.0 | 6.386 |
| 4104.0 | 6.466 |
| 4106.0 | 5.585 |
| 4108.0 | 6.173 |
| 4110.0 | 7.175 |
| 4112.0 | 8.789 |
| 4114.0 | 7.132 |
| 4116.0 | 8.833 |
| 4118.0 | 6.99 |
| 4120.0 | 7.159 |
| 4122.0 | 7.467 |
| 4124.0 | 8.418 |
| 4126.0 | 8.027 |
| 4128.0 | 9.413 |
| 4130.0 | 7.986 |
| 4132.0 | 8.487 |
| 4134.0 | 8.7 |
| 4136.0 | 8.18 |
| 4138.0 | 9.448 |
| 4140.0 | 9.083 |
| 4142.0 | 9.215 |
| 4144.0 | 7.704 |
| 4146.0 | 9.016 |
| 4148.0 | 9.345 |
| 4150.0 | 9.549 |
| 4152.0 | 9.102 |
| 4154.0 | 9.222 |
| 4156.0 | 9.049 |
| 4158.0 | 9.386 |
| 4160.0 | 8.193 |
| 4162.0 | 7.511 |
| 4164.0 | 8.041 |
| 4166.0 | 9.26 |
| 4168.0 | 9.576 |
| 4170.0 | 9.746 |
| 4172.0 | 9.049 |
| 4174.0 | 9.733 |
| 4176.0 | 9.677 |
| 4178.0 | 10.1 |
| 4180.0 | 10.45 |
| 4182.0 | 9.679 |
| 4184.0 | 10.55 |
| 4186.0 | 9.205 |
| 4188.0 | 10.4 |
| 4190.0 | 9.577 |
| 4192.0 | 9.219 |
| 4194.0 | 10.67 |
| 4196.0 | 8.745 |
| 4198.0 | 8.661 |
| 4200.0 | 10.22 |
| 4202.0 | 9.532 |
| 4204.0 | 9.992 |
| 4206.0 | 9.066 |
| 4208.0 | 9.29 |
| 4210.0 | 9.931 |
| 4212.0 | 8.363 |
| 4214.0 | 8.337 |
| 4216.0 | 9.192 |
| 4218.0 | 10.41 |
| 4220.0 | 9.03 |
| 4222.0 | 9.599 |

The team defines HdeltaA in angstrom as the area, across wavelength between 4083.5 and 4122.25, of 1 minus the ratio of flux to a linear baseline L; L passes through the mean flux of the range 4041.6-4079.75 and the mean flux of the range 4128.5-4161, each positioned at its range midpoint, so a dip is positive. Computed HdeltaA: 8.6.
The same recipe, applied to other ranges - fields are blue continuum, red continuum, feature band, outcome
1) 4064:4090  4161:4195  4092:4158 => 8.65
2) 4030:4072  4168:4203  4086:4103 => 4.67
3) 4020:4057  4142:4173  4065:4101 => 5.10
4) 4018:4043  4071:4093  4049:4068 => -1.39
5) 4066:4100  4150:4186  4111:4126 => 1.38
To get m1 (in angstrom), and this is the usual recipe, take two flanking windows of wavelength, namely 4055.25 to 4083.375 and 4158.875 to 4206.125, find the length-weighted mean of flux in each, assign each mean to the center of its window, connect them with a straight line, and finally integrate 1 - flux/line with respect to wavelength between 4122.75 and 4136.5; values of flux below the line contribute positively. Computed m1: 1.4 angstrom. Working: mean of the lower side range 9.34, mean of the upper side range 9.46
